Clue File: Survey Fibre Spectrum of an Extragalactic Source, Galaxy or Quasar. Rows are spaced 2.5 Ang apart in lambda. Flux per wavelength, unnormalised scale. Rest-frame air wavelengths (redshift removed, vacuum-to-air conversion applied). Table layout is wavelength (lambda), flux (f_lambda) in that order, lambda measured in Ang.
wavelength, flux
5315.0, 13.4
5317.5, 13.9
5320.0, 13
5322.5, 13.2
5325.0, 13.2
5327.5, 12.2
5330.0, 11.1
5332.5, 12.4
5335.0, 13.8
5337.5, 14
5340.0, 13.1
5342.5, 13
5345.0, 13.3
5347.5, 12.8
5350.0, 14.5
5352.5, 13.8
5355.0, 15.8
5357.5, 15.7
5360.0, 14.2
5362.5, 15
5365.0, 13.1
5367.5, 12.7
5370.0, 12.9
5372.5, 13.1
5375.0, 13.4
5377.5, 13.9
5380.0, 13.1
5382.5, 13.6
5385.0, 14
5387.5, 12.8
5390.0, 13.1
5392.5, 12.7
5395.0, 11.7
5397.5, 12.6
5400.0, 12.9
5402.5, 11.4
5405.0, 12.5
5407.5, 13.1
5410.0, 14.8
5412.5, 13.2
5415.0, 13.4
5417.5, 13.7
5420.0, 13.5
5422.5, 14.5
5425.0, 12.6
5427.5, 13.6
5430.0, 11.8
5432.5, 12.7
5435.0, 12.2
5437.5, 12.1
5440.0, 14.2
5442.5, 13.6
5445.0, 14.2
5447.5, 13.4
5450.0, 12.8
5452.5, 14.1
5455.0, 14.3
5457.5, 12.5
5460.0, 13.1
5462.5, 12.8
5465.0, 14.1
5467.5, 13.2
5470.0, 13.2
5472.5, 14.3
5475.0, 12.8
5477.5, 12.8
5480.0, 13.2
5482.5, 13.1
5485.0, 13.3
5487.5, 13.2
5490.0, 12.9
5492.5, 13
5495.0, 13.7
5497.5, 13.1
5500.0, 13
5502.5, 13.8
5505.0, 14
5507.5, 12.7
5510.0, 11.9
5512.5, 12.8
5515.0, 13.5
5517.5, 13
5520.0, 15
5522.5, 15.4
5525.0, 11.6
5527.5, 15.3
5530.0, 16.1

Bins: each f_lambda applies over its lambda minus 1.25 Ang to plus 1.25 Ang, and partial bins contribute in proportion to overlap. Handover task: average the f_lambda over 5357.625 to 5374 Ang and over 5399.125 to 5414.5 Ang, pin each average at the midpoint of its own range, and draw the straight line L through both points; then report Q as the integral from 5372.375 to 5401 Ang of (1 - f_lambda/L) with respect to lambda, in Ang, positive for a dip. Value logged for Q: 0.5 Ang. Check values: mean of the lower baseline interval 13.6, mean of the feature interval 13.1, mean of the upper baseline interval 13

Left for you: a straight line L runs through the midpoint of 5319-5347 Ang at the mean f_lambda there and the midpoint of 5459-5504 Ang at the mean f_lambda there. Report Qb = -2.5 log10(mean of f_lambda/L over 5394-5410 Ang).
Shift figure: 0.04 mag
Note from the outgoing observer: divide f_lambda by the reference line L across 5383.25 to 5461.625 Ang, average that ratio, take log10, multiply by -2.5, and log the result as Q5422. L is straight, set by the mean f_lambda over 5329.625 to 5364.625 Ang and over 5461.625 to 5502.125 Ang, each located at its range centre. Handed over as 0.03 mag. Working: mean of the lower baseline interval 13.8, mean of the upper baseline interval 13.2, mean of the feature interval 13.1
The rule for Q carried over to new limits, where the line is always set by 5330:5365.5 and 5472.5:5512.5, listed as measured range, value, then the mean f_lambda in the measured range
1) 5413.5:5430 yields 0.1 Ang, 13.4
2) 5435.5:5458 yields -0.2 Ang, 13.5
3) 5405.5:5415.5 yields 0.0 Ang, 13.6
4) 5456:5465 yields 0.2 Ang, 13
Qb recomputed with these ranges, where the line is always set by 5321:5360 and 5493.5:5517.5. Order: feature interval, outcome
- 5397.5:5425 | 0.01 mag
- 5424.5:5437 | 0.06 mag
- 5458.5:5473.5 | -0.02 mag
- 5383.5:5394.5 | 0.03 mag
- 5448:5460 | -0.01 mag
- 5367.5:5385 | 0.01 mag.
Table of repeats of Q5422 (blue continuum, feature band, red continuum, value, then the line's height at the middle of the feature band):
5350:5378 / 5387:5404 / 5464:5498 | 0.11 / 13.8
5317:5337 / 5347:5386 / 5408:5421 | -0.05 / 13.2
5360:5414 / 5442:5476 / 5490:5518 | -0.03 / 13.1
